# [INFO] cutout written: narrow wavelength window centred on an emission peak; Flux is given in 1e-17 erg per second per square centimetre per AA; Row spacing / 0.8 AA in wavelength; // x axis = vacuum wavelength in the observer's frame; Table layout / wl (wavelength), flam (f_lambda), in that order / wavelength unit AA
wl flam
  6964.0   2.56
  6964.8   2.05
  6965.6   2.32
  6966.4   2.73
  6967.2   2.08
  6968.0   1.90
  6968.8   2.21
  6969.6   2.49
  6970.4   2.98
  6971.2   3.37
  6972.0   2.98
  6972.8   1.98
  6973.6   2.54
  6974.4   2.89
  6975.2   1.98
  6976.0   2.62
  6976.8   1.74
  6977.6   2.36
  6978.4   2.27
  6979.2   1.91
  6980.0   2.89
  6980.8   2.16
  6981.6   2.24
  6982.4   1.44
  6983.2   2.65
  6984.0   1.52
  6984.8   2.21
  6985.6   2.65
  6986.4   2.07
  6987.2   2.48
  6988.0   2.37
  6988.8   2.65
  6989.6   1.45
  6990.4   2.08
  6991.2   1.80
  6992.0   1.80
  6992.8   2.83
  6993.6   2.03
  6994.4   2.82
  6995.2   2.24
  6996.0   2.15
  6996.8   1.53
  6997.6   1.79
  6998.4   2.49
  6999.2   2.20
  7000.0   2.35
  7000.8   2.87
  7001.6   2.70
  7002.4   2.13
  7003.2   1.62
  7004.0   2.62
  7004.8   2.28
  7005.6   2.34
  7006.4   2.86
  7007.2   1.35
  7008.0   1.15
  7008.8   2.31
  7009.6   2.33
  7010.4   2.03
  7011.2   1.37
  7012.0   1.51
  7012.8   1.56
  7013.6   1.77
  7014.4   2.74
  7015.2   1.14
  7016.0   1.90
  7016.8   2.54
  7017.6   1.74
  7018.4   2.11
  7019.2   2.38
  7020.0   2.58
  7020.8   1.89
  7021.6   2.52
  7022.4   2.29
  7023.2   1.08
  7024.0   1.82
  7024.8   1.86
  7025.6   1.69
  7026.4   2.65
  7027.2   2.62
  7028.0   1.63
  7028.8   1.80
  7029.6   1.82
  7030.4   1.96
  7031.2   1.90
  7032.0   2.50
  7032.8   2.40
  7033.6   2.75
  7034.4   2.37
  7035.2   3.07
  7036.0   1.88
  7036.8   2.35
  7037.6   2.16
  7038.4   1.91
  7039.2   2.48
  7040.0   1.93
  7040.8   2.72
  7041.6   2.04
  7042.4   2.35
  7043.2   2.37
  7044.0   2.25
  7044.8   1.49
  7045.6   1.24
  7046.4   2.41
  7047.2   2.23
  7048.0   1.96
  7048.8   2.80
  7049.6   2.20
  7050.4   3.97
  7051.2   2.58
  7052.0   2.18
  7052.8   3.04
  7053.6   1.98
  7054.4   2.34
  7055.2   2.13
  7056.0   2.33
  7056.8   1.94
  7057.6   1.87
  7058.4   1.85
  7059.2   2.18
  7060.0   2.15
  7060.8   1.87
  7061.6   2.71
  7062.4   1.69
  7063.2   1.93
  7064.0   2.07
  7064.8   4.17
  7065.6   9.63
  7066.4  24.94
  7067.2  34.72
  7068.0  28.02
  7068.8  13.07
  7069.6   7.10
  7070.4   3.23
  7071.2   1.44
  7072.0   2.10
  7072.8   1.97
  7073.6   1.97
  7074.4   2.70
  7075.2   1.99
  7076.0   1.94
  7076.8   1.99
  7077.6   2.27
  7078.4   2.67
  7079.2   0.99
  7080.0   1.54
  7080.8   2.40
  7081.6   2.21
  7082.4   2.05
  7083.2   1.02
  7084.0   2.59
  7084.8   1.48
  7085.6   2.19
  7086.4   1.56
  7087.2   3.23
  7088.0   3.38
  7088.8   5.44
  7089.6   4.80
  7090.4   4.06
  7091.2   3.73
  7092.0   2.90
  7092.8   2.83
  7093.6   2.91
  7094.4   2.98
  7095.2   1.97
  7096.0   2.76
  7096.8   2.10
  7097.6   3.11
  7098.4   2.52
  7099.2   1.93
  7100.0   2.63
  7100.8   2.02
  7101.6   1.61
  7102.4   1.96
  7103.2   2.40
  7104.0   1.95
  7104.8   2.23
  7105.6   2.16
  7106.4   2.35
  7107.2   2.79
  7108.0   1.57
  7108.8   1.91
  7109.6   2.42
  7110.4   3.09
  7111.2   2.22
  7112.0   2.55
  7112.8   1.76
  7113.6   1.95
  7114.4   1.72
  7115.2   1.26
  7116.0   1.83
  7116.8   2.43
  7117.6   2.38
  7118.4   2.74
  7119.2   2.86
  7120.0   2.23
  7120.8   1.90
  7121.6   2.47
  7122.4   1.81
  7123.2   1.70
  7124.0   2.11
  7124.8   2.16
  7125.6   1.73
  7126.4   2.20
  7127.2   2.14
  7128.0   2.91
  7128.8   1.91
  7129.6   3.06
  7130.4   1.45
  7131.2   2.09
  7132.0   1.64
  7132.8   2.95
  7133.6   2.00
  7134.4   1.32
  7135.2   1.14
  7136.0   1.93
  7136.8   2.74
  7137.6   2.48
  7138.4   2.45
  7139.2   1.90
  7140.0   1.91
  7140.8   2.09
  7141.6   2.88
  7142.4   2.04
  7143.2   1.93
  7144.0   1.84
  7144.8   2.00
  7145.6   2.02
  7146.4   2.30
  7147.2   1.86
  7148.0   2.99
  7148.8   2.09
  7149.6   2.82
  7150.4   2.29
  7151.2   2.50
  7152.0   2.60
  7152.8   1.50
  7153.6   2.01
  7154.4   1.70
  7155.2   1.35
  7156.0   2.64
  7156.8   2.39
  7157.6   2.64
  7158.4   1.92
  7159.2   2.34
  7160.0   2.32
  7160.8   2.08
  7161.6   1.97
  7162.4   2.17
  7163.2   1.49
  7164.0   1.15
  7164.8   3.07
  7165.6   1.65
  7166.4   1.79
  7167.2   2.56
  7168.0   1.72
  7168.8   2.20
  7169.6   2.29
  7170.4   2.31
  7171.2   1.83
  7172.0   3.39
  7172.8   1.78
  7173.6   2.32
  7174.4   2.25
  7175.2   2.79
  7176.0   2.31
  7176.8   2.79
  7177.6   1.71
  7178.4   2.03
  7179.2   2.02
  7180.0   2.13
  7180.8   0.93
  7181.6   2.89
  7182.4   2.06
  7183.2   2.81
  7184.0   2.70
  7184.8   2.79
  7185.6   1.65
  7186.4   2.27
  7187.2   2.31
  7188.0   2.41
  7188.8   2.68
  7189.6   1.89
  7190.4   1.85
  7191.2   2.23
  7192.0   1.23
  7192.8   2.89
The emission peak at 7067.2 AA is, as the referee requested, H-alpha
